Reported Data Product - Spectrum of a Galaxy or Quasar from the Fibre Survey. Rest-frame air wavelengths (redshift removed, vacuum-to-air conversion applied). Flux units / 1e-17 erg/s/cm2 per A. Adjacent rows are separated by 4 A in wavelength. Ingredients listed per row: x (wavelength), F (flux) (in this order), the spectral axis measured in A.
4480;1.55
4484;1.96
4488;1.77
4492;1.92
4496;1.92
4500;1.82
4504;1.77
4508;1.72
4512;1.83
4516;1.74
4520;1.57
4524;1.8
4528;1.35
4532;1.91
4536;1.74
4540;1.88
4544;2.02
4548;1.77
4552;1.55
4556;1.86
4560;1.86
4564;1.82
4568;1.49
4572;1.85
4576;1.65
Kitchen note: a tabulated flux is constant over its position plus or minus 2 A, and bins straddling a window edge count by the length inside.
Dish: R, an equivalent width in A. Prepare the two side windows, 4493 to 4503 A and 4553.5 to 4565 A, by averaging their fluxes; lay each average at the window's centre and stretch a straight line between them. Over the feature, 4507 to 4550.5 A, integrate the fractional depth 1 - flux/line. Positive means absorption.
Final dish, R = 2.2 A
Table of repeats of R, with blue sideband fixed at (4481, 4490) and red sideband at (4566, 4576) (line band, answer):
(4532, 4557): -1.3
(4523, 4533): 0.5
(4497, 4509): 0.1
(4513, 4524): 0.4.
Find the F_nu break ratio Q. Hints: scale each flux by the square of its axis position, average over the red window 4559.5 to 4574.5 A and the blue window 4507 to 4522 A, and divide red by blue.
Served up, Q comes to 1.0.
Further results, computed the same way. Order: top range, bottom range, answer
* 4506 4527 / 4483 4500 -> 0.92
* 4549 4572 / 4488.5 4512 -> 0.97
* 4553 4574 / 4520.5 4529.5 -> 1.13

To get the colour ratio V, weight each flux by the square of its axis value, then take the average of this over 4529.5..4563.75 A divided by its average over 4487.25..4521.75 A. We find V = 1.04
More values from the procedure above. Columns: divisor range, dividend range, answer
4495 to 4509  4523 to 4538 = 0.95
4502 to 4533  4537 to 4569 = 1.07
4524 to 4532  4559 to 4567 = 1.14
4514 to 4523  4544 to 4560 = 1.08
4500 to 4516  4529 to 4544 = 1.05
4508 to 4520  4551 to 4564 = 1.05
